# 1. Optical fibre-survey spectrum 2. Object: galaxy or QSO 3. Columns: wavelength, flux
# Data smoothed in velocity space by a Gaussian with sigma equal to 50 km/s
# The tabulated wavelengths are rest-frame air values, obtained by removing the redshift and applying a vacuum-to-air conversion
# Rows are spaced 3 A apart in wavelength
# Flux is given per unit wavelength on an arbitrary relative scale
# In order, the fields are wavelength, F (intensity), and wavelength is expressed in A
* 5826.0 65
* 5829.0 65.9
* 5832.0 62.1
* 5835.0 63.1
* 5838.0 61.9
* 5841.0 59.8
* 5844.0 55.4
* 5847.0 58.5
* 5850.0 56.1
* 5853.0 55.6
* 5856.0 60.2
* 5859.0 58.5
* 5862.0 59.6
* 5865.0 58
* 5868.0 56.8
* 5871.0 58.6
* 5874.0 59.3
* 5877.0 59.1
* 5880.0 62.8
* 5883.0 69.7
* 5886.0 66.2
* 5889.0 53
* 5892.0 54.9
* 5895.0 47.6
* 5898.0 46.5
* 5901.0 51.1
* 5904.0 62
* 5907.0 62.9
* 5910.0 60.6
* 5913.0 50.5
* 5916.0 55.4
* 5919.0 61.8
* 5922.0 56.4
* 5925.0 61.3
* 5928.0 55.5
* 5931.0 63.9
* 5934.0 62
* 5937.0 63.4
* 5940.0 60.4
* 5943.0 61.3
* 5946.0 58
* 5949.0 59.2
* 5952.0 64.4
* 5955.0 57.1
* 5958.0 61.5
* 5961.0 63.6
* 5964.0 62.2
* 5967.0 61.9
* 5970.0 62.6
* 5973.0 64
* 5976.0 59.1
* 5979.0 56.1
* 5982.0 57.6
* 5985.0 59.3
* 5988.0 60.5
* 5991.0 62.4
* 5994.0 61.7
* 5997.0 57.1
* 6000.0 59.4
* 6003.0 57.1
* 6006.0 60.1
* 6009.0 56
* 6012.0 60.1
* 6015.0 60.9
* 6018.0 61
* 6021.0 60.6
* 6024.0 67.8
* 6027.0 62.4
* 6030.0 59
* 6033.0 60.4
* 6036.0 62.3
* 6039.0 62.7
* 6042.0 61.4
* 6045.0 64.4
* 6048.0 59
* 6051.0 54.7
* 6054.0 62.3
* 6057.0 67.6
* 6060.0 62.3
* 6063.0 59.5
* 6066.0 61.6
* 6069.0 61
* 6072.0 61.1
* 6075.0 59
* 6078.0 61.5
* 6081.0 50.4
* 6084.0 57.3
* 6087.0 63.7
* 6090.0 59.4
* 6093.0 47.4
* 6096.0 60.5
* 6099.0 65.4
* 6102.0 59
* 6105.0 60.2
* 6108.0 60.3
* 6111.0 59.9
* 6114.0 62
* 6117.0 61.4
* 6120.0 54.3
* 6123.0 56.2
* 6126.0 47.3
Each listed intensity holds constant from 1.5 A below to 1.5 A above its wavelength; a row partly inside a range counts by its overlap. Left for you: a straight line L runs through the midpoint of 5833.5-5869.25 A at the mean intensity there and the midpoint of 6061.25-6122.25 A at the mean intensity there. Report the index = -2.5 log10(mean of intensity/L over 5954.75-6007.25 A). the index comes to -0.02 mag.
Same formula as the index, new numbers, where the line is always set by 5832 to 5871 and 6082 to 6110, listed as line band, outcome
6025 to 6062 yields -0.05 mag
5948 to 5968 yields -0.05 mag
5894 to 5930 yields 0.05 mag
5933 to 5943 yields -0.05 mag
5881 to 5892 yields -0.05 mag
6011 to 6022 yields -0.03 mag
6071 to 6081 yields 0.00 mag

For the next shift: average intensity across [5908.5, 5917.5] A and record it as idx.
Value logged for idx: 55.5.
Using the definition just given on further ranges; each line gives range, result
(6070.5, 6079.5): 60.5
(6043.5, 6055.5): 60.1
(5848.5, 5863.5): 58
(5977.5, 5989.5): 58.4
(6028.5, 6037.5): 60.6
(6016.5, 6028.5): 62.9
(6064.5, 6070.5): 61.3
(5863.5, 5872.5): 57.8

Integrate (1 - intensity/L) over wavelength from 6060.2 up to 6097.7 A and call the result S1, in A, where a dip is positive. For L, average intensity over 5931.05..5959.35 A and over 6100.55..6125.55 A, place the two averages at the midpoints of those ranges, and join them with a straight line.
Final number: 0.3 A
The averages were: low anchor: 61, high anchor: 58.7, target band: 58.7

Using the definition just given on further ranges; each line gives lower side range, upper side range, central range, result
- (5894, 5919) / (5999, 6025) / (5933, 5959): -1.7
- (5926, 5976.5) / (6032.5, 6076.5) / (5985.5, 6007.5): 0.5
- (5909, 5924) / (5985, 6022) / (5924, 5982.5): -2.7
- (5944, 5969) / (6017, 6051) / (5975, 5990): 0.6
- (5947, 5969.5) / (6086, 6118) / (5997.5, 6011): 0.6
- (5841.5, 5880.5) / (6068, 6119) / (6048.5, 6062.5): -0.5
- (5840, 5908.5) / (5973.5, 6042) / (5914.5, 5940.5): -0.5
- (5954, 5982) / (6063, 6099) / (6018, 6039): -0.8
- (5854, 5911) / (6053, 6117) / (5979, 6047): -1.3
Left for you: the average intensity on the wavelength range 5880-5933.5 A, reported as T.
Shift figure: 57.8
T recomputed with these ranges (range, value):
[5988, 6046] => 60.8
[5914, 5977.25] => 60.6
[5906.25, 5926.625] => 58.2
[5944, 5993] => 60.6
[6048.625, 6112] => 59.7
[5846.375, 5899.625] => 57.8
